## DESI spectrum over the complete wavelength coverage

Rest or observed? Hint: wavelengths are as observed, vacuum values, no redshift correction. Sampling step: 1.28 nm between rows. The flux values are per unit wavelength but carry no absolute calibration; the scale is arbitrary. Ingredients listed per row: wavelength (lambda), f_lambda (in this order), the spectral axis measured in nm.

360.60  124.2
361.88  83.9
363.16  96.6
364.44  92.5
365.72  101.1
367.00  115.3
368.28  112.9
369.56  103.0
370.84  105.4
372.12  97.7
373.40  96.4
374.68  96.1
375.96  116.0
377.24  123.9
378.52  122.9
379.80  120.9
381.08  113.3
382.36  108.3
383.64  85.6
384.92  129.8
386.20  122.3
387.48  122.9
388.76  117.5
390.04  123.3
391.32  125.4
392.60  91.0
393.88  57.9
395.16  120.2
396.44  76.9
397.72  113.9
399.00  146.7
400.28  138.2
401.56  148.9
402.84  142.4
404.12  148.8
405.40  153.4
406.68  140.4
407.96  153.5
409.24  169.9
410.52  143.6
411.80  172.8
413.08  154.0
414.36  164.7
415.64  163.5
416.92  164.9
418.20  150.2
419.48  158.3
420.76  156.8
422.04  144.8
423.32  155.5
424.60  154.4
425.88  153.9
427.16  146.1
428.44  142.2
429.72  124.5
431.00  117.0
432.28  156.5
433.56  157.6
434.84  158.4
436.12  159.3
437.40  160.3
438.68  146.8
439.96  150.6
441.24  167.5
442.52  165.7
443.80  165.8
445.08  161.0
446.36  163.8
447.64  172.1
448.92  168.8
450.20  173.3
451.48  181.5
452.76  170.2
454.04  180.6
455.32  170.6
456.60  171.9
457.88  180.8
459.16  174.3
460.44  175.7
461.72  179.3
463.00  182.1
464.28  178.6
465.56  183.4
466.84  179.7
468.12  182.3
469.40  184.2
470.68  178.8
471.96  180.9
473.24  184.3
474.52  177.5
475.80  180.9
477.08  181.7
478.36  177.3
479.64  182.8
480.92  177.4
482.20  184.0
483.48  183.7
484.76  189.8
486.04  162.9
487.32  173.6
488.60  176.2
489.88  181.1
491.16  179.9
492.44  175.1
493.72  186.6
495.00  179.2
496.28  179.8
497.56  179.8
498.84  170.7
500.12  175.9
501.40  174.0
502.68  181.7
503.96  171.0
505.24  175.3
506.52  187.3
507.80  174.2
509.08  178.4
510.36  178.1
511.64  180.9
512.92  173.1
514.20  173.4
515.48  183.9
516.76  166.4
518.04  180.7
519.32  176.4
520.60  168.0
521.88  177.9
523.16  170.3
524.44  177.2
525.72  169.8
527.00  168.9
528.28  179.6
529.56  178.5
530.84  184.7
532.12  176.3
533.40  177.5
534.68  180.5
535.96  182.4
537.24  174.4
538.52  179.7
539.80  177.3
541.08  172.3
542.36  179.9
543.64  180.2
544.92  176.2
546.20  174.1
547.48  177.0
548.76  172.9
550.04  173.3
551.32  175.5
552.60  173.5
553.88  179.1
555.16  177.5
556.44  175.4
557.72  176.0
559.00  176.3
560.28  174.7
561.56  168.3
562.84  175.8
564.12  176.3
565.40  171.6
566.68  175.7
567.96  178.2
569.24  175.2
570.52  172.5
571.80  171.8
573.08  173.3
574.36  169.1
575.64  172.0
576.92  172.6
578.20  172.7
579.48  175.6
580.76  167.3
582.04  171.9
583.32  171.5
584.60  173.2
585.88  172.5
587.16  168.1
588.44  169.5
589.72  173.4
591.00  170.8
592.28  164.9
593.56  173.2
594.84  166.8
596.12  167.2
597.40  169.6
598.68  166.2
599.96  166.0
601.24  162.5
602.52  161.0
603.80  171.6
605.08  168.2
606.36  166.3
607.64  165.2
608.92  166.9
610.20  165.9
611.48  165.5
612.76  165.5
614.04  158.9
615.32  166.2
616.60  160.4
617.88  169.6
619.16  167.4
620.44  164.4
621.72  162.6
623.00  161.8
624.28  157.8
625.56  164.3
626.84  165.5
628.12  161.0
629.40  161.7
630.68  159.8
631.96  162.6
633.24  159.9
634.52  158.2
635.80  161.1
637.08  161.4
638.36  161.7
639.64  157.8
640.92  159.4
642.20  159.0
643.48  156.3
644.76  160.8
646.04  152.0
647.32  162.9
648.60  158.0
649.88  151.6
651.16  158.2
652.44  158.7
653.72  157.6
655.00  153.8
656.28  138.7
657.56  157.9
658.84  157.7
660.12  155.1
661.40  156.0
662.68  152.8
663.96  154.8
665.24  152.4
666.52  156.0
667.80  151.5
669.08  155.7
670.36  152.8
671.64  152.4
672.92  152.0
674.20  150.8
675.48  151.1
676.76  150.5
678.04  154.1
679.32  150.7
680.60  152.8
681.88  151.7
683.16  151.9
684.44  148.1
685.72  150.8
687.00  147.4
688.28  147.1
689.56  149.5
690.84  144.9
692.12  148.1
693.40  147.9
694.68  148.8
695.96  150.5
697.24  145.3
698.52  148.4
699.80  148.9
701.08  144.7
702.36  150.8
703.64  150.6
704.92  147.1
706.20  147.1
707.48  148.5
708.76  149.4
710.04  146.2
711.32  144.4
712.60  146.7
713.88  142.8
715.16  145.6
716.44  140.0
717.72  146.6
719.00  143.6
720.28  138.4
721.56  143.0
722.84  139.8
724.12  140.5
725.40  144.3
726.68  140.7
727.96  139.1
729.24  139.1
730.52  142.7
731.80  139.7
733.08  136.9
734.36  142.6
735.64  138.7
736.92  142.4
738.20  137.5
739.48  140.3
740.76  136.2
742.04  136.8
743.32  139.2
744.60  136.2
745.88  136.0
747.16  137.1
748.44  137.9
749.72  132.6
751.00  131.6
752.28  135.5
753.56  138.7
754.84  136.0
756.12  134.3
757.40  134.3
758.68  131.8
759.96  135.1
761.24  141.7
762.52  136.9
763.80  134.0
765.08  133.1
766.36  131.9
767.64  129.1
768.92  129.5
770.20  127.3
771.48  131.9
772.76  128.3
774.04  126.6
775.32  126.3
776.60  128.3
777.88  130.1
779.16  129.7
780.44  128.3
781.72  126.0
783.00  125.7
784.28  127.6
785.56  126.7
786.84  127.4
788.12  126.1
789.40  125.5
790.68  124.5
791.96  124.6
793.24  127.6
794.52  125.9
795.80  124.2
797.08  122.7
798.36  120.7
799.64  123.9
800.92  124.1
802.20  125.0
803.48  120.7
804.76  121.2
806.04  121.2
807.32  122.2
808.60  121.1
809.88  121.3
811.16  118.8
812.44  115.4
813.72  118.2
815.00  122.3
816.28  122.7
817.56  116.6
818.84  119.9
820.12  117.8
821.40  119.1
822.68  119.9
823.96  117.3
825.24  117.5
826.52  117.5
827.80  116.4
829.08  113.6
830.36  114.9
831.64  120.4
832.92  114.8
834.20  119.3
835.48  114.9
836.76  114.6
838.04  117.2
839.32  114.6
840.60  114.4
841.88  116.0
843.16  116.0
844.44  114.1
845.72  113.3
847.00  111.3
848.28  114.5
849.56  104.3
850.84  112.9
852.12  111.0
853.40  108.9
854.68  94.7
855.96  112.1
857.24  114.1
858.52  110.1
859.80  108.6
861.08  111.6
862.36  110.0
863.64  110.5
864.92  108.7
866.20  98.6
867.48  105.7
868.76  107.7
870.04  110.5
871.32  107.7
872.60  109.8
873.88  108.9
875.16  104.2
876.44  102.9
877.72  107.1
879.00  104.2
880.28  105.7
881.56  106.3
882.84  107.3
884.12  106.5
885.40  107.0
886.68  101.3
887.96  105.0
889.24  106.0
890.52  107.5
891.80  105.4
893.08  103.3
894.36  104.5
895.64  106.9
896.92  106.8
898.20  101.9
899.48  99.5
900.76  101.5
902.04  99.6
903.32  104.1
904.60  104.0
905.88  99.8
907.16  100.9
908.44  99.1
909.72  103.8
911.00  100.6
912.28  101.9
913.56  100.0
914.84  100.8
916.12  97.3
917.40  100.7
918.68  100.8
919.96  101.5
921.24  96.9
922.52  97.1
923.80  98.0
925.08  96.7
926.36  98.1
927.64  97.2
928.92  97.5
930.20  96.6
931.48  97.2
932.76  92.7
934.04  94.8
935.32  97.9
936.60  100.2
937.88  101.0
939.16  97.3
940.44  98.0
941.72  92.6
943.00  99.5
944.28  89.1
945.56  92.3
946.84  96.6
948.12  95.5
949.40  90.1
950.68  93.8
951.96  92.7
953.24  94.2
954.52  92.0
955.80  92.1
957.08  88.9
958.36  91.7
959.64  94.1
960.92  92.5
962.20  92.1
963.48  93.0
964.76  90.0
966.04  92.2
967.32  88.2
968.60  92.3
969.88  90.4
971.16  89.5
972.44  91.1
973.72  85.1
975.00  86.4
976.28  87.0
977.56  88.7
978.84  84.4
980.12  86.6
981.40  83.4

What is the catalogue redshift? 0.00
